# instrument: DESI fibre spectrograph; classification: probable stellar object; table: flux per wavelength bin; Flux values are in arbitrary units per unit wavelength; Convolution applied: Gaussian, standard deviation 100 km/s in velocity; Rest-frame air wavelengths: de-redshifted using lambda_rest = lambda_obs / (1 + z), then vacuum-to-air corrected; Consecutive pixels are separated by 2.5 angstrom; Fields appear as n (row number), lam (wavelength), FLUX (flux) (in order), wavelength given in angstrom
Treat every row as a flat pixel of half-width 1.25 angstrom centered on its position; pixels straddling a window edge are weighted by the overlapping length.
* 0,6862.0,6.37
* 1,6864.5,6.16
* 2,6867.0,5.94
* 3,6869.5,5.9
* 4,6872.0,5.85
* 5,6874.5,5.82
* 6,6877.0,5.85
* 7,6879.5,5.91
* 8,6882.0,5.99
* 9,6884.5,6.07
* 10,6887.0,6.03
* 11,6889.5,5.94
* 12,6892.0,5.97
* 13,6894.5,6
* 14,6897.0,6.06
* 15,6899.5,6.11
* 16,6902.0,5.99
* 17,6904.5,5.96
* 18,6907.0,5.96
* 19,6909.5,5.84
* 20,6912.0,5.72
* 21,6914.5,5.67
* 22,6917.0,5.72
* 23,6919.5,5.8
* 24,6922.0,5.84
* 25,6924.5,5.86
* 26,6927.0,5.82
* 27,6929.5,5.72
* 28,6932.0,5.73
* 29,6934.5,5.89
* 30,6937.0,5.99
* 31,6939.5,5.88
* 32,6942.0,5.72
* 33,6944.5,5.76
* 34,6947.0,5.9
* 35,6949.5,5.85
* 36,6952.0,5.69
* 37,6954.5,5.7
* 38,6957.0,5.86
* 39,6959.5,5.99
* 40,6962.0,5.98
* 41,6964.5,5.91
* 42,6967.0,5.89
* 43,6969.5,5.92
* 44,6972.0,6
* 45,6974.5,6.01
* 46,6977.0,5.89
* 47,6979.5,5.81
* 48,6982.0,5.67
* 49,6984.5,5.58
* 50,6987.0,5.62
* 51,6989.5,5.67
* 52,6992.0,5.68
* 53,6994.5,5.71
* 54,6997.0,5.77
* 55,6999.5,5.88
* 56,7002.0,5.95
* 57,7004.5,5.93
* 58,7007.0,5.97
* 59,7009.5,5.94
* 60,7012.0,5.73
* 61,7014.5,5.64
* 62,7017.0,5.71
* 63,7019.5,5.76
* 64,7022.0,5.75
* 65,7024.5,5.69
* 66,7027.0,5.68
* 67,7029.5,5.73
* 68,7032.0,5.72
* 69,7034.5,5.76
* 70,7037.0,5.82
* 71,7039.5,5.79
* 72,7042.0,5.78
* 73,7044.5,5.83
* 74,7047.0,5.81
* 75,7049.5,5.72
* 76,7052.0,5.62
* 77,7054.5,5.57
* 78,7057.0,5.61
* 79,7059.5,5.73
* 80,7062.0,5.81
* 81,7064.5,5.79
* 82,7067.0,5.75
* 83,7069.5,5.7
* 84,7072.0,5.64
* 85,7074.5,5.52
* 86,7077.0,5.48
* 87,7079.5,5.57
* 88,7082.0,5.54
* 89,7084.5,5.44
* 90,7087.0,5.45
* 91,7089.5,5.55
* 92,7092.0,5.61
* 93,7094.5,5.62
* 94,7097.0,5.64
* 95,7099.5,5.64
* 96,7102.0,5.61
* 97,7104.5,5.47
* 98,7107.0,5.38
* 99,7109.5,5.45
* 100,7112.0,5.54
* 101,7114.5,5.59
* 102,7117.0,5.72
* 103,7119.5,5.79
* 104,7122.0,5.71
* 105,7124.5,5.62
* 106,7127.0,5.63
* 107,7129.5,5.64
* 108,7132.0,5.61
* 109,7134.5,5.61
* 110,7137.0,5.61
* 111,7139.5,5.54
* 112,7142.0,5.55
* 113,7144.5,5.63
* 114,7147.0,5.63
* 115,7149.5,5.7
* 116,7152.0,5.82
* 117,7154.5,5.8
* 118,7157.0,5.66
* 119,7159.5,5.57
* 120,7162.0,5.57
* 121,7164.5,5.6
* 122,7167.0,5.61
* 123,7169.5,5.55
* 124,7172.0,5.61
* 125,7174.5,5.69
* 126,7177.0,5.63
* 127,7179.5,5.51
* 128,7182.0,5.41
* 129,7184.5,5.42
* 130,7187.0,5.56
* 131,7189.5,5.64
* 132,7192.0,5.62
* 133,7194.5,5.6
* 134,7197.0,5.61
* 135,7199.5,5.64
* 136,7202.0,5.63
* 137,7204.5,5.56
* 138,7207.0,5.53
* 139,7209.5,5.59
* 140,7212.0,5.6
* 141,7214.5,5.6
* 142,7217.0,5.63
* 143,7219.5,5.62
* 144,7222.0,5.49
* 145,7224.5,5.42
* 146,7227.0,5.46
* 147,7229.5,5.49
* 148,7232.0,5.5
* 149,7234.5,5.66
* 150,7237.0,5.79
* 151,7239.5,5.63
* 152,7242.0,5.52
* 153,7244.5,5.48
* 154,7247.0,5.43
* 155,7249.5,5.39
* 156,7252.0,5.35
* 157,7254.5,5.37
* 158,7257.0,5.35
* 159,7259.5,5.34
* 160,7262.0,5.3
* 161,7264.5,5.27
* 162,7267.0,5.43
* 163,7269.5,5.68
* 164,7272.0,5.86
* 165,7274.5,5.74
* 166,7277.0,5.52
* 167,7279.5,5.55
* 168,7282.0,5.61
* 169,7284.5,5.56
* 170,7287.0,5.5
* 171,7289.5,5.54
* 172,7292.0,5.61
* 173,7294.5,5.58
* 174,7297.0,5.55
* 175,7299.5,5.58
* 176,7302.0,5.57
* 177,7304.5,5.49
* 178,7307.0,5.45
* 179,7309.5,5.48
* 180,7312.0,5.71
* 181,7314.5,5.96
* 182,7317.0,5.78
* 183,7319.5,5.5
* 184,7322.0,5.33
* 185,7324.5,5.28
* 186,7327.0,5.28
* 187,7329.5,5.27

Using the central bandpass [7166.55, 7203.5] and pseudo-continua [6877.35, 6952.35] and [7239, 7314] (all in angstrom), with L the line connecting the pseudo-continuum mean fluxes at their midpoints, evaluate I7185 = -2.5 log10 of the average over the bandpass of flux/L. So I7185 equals 0.006 mag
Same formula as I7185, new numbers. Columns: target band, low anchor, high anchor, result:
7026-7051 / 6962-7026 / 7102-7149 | -0.01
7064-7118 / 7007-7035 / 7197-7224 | 0.02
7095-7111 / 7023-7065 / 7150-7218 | 0.03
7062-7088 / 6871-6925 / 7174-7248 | 0.02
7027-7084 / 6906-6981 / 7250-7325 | 0.01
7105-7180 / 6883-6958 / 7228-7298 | 0.00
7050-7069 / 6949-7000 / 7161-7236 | 0.00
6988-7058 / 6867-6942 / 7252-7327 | 0.00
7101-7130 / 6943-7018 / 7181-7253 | 0.01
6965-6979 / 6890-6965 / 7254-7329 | -0.02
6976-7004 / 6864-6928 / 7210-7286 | 0.01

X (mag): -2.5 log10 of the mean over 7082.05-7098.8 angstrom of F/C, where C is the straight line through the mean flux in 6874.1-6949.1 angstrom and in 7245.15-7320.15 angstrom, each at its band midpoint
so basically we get 0.03 mag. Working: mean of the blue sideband 5.88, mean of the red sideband 5.53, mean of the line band 5.55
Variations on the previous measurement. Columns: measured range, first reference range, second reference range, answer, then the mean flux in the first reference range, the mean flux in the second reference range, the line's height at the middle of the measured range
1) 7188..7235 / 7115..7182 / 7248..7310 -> 0.00 mag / 5.63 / 5.51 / 5.57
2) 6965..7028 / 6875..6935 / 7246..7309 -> 0.00 mag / 5.89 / 5.5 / 5.8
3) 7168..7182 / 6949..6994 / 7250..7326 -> 0.01 mag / 5.82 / 5.53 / 5.63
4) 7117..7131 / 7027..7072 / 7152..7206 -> 0.00 mag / 5.73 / 5.6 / 5.66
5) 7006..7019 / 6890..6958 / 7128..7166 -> 0.00 mag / 5.85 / 5.64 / 5.77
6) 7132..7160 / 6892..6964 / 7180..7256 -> -0.01 mag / 5.86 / 5.54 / 5.62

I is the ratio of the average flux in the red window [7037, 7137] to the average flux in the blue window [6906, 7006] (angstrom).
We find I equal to 0.97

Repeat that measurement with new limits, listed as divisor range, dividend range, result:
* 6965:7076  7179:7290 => 0.96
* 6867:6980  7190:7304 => 0.94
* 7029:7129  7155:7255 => 0.99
